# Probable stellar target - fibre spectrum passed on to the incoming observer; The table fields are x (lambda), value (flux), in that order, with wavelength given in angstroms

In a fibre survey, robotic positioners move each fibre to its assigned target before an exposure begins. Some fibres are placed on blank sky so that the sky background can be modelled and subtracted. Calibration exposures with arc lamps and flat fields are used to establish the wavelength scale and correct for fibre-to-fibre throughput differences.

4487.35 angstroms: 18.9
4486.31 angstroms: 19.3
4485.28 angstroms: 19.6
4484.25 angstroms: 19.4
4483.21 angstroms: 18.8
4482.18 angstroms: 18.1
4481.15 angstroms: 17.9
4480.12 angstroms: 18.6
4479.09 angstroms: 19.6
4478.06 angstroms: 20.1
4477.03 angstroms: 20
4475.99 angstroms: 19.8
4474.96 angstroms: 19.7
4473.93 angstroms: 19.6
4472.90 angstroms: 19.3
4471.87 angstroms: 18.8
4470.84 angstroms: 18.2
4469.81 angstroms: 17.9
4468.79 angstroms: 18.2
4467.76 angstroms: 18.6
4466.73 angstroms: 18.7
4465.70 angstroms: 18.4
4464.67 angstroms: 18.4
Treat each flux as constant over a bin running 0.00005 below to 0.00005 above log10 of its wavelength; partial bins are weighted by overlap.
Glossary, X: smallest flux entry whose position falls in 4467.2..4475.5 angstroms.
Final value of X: 17.9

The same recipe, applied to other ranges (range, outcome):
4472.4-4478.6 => 19.3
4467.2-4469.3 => 18.2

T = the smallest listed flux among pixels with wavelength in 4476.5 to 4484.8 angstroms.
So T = 17.9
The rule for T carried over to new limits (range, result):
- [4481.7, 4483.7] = 18.1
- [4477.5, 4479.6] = 19.6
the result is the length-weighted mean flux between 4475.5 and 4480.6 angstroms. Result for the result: 19.6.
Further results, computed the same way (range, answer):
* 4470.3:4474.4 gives 19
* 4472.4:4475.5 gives 19.5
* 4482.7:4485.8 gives 19.3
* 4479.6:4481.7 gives 18.3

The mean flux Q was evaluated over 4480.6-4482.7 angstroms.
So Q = 18.1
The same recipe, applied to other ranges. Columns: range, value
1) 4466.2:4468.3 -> 18.6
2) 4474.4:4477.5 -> 19.8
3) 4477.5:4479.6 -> 19.9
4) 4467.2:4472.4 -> 18.4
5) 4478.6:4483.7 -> 18.6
